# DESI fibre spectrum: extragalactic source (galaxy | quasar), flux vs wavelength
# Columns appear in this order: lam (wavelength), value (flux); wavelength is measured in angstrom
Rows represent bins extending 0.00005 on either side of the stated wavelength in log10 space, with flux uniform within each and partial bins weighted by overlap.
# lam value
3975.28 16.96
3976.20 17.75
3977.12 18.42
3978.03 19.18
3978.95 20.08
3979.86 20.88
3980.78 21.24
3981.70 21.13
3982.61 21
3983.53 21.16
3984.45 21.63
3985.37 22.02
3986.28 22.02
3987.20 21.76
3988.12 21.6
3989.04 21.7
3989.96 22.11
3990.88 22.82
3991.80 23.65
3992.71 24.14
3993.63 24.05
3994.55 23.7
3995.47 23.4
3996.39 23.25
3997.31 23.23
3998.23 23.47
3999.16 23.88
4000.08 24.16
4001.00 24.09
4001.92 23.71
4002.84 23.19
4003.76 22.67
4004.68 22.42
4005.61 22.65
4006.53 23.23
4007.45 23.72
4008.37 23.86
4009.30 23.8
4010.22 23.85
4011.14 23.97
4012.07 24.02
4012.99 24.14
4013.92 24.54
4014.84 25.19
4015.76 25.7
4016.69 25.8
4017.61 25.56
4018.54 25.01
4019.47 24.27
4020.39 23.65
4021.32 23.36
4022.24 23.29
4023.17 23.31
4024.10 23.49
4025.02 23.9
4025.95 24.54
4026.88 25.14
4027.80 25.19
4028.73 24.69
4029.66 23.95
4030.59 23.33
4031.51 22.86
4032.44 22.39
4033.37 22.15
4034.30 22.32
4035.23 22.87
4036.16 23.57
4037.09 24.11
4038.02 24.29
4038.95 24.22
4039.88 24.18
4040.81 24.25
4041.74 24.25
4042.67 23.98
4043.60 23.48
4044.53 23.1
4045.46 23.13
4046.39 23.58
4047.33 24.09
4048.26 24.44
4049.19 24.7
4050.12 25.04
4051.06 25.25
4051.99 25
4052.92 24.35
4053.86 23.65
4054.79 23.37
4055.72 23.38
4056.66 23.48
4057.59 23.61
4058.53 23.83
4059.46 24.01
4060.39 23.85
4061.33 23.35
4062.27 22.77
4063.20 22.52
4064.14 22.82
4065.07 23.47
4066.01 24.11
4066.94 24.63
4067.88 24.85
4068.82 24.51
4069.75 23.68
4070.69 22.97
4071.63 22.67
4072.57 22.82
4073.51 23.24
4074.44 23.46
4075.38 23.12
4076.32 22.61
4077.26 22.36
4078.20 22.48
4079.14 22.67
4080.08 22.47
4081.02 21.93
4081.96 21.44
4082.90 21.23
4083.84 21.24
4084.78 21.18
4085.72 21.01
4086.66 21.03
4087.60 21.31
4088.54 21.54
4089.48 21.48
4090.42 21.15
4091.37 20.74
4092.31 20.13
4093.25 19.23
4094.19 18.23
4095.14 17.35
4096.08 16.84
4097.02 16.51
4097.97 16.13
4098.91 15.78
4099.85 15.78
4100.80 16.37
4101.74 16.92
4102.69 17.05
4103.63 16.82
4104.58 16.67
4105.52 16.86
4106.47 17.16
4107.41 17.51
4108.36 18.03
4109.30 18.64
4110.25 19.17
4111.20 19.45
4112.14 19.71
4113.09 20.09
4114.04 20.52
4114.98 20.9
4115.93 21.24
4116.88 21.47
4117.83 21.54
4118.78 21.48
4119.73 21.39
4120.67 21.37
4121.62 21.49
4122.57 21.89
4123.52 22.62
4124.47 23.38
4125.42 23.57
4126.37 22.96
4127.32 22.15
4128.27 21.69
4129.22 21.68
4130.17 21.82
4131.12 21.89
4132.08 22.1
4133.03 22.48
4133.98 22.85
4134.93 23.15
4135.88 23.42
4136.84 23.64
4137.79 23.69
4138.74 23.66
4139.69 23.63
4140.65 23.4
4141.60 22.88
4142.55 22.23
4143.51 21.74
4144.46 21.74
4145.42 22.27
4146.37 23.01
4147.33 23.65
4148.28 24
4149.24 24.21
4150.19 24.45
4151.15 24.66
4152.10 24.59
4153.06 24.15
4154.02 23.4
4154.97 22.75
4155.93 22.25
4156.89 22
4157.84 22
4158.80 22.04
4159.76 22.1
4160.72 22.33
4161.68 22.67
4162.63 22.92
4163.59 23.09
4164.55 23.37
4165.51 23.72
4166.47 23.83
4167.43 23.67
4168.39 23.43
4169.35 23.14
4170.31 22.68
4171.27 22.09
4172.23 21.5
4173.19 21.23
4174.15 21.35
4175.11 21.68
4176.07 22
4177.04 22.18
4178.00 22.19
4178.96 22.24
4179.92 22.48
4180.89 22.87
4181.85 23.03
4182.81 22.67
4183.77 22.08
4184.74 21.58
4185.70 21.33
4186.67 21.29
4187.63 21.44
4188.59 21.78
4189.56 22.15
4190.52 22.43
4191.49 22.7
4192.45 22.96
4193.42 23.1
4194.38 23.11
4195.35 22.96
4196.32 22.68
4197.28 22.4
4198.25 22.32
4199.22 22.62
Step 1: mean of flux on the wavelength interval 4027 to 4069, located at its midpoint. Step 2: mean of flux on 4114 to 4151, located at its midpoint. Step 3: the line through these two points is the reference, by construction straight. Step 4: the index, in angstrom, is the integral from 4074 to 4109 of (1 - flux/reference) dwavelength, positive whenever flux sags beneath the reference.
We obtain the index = 5.5 angstrom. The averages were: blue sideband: 23.8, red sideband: 22.5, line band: 19.5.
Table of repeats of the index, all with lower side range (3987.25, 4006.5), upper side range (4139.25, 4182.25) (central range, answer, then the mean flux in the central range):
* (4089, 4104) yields 3.3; 17.9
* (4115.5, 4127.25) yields 0.4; 22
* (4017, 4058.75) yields -1.5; 23.9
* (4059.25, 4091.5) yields 0.6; 22.6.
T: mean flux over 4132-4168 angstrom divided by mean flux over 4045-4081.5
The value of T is 1.0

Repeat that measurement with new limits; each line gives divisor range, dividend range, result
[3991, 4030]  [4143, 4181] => 0.95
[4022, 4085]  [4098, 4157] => 0.91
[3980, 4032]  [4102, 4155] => 0.92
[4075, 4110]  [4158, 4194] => 1.15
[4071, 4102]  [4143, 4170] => 1.13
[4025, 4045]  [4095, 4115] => 0.74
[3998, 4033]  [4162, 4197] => 0.94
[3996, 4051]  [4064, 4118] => 0.86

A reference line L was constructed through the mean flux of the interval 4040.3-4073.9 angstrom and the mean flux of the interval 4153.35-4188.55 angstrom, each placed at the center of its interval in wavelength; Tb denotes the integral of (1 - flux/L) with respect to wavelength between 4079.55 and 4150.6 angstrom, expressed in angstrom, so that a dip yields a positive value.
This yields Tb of 6.90 angstrom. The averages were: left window 23.8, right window 22.4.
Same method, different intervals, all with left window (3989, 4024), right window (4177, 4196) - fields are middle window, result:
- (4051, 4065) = -0.16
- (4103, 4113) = 2.13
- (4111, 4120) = 0.82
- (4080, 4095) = 1.48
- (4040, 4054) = -0.43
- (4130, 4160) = -0.46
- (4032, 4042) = 0.01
